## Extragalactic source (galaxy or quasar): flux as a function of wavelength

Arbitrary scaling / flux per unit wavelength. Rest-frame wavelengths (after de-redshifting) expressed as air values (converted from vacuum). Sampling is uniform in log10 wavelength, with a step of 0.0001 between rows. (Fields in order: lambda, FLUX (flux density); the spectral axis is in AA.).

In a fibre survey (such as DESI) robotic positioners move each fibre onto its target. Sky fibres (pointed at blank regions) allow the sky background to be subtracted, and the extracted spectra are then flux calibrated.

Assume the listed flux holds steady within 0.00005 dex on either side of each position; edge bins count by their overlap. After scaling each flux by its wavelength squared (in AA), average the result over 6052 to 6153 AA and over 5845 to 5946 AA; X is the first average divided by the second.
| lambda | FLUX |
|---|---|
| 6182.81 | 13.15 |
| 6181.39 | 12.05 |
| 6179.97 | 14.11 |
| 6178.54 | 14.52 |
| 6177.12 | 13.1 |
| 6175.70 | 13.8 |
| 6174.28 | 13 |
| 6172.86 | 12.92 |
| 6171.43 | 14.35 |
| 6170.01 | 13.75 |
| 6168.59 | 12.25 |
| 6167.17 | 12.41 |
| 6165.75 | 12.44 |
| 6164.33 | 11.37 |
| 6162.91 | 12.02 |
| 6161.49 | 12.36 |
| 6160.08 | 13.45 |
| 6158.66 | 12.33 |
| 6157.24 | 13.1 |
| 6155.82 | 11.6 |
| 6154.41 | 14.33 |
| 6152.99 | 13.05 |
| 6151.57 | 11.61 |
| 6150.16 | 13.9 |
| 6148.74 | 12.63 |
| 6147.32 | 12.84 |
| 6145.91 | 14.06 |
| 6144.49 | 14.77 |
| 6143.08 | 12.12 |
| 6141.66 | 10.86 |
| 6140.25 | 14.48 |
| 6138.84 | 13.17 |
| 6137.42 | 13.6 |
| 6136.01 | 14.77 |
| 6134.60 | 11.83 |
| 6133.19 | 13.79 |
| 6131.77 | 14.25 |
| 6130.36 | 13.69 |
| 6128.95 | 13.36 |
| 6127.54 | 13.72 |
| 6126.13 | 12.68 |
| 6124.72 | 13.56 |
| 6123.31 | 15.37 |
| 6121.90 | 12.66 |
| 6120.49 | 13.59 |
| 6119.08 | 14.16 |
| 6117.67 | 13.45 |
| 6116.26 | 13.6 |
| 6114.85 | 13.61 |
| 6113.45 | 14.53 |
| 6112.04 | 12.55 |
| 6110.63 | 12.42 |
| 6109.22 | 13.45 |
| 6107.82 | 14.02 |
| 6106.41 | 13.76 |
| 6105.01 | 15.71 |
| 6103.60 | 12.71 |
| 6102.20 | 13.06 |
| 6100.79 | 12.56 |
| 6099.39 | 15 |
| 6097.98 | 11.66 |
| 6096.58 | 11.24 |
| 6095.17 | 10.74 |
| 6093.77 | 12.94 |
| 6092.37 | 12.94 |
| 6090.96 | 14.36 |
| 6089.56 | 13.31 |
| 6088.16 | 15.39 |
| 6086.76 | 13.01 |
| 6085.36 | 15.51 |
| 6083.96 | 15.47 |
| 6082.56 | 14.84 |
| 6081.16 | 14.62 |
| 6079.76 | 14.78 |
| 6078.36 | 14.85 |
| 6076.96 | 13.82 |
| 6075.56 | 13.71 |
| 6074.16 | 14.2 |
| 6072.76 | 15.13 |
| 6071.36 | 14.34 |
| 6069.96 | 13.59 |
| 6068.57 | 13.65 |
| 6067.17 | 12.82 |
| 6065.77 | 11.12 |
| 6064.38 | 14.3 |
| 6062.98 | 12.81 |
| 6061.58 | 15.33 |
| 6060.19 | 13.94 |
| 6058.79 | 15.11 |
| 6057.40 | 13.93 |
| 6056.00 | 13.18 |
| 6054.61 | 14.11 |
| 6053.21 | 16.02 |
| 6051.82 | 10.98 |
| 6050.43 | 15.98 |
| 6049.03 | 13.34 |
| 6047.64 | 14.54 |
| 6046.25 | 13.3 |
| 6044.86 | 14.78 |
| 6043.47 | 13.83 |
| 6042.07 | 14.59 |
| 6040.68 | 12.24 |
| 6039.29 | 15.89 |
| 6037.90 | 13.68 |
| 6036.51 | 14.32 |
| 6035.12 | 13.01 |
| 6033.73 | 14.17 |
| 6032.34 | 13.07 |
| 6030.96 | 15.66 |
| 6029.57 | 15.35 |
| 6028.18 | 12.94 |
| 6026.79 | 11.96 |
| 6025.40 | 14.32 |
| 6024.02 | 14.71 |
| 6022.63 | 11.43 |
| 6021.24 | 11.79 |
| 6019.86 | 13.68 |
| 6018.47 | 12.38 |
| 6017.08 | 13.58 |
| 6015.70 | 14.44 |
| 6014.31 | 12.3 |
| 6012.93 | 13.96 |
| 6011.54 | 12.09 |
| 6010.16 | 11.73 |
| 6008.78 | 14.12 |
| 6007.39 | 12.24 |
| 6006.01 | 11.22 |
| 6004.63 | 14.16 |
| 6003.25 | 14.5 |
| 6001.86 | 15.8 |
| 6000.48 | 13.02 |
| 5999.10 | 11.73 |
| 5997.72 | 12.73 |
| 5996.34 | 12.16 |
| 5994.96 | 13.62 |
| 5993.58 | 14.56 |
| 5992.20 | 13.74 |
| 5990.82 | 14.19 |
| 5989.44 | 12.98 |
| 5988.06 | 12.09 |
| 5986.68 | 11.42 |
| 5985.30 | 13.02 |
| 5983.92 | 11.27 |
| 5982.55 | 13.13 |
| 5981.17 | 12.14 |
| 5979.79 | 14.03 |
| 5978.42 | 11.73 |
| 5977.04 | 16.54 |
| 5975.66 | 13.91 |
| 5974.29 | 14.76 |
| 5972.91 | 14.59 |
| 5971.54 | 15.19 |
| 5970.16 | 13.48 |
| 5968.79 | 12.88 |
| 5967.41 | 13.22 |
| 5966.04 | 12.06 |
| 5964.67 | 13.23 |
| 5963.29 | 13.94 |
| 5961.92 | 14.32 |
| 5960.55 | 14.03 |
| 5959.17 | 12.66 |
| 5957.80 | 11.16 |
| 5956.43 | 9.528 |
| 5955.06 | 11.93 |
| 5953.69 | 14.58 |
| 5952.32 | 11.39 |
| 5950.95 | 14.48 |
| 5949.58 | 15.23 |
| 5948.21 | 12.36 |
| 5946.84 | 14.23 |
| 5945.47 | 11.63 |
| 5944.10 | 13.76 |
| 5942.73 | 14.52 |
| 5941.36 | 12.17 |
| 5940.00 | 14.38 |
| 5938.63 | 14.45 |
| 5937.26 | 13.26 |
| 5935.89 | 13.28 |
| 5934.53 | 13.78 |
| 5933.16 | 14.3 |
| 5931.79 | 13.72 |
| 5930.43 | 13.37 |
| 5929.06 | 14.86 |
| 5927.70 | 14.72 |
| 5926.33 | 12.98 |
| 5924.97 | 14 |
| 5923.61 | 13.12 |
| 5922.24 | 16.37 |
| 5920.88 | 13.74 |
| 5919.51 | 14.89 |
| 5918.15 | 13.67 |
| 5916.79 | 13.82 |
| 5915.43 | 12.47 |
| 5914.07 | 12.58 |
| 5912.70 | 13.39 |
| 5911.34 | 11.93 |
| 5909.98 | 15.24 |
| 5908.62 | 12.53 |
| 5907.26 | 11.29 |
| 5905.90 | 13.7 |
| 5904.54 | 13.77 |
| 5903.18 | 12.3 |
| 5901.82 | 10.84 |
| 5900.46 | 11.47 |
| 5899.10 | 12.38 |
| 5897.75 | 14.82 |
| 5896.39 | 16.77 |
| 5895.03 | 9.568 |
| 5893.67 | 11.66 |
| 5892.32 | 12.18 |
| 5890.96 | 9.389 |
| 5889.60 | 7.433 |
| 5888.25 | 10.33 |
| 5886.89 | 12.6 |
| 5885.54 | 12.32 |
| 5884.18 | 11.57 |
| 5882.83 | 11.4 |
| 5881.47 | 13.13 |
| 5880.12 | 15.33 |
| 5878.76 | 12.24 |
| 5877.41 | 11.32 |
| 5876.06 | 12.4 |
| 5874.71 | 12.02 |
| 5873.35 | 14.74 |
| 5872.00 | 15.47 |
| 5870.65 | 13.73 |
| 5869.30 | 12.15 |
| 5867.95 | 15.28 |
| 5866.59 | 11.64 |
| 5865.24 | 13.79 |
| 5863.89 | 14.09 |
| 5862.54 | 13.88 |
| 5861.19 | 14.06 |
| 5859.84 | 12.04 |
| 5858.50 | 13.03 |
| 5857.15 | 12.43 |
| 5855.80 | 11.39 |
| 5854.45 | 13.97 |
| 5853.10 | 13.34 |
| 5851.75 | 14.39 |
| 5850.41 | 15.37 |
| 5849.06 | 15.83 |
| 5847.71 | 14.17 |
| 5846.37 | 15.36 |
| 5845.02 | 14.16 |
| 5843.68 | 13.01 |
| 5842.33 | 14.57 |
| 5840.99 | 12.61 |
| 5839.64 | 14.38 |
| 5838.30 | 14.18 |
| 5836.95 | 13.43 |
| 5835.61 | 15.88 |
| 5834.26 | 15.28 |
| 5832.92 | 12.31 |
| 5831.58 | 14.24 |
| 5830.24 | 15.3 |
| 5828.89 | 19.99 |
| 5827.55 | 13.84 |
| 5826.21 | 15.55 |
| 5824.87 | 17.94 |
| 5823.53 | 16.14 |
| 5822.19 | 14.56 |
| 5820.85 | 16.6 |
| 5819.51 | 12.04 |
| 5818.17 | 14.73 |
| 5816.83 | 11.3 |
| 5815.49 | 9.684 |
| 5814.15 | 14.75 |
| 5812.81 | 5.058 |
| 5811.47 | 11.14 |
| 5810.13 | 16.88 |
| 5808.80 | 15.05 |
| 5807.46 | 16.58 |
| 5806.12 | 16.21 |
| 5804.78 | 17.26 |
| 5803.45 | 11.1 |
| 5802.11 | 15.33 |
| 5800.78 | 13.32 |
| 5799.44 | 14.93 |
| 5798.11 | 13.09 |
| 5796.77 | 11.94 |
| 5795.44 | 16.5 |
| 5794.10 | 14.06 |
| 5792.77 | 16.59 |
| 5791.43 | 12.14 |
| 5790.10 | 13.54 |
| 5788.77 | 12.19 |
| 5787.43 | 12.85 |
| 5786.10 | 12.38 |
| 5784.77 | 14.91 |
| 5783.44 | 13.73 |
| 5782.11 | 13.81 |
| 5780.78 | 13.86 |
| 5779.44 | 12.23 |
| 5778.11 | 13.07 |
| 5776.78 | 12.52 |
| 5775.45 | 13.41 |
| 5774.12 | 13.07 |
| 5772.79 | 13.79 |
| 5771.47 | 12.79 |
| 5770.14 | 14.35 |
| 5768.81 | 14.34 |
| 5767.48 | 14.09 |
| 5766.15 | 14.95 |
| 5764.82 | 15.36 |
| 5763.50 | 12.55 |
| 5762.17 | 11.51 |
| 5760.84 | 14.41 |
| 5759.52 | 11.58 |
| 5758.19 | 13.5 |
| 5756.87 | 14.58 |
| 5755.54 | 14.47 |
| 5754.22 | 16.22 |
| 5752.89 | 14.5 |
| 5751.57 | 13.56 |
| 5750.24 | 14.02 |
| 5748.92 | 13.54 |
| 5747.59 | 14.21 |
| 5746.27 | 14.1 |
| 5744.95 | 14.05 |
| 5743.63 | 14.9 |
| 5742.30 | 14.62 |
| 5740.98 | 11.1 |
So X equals 1.11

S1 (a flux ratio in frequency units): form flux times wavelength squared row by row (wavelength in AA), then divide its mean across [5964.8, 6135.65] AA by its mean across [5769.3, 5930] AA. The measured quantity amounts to 1.07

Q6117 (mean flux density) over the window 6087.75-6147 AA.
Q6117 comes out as 13.4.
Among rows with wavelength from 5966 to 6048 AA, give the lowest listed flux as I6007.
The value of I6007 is 11.22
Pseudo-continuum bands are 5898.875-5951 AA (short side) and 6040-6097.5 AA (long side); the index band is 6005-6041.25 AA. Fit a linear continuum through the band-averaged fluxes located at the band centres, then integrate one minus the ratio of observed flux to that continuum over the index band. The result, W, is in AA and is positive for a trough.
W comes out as 1.1 AA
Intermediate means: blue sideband 13.5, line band 13.3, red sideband 13.9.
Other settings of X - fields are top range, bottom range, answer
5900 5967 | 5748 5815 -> 1.02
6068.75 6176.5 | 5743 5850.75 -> 1.07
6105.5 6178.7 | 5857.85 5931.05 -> 1.11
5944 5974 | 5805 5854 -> 0.96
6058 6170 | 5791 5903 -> 1.09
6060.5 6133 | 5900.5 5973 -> 1.08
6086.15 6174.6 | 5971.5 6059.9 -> 1.01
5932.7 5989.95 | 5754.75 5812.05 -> 1.02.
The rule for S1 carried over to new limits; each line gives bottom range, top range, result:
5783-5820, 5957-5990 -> 1.03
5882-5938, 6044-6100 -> 1.14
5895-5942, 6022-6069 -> 1.07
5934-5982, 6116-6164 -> 1.05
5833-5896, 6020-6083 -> 1.13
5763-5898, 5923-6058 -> 1.05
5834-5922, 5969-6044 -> 1.07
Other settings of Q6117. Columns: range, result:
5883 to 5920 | 12.4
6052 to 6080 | 14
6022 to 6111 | 13.8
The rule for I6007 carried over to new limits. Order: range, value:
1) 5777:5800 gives 11.94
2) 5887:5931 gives 7.433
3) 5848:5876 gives 11.39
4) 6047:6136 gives 10.74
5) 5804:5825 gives 5.058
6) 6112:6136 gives 11.83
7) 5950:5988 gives 9.528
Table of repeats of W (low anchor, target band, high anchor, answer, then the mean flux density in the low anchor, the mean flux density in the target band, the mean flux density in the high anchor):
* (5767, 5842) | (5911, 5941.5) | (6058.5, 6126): 0.3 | 14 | 13.8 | 13.7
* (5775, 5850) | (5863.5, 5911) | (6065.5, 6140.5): 4.7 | 14.1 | 12.6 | 13.7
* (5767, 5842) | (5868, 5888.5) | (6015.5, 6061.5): 1.6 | 14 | 12.8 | 13.8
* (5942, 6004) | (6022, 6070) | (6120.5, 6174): -2.3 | 13.3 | 13.8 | 13.1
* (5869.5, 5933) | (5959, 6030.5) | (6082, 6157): -0.9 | 12.9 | 13.3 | 13.4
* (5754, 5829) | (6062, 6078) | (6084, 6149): -0.2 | 13.9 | 13.6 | 13.5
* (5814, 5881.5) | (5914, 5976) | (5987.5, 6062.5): 1.0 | 14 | 13.6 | 13.6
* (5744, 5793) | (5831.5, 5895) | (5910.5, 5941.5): 2.7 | 13.7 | 13.1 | 13.7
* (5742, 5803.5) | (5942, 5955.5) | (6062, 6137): 0.3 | 13.8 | 13.4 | 13.6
